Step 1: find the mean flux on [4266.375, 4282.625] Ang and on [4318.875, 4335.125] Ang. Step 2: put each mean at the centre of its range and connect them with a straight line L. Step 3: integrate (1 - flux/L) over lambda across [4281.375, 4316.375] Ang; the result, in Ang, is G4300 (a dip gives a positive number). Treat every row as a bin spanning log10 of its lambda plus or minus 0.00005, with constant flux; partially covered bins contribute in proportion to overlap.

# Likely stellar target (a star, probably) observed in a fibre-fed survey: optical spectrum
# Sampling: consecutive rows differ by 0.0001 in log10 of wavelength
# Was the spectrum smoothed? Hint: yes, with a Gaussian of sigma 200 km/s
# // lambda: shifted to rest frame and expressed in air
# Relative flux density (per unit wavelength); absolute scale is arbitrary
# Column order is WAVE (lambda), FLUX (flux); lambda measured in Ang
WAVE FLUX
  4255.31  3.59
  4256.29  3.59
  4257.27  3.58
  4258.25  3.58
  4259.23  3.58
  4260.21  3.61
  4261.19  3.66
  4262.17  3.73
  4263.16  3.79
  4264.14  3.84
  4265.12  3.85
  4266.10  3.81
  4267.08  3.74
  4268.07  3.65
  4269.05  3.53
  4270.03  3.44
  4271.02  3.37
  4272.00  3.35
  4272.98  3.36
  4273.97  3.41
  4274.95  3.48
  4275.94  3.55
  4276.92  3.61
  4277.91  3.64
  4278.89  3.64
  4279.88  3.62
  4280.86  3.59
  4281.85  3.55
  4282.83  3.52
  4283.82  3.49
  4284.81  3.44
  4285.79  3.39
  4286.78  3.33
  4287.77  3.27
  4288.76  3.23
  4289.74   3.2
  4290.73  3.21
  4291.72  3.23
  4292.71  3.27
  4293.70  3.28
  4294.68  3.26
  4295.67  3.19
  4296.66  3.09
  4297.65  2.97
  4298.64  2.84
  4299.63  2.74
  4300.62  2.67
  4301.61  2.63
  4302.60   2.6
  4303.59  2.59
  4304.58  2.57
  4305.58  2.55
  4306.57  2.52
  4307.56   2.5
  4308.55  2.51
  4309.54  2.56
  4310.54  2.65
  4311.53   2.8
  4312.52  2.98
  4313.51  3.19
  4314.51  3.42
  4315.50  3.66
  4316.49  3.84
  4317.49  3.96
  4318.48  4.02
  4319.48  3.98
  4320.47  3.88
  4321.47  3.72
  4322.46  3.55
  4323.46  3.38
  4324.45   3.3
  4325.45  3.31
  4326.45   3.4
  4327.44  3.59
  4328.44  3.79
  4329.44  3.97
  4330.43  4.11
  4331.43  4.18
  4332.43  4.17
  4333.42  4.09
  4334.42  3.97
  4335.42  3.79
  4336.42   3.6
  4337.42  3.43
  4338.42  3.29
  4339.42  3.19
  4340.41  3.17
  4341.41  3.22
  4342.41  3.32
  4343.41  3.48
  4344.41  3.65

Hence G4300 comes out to 5.87 Ang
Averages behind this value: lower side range 3.54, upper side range 3.78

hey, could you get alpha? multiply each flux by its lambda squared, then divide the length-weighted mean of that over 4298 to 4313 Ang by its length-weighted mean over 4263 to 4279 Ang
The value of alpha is 0.75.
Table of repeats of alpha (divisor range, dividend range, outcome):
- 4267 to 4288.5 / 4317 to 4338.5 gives 1.10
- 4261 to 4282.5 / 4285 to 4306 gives 0.85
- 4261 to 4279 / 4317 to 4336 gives 1.08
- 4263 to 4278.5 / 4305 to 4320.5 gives 0.90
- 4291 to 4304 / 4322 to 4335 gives 1.29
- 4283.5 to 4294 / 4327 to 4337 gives 1.21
